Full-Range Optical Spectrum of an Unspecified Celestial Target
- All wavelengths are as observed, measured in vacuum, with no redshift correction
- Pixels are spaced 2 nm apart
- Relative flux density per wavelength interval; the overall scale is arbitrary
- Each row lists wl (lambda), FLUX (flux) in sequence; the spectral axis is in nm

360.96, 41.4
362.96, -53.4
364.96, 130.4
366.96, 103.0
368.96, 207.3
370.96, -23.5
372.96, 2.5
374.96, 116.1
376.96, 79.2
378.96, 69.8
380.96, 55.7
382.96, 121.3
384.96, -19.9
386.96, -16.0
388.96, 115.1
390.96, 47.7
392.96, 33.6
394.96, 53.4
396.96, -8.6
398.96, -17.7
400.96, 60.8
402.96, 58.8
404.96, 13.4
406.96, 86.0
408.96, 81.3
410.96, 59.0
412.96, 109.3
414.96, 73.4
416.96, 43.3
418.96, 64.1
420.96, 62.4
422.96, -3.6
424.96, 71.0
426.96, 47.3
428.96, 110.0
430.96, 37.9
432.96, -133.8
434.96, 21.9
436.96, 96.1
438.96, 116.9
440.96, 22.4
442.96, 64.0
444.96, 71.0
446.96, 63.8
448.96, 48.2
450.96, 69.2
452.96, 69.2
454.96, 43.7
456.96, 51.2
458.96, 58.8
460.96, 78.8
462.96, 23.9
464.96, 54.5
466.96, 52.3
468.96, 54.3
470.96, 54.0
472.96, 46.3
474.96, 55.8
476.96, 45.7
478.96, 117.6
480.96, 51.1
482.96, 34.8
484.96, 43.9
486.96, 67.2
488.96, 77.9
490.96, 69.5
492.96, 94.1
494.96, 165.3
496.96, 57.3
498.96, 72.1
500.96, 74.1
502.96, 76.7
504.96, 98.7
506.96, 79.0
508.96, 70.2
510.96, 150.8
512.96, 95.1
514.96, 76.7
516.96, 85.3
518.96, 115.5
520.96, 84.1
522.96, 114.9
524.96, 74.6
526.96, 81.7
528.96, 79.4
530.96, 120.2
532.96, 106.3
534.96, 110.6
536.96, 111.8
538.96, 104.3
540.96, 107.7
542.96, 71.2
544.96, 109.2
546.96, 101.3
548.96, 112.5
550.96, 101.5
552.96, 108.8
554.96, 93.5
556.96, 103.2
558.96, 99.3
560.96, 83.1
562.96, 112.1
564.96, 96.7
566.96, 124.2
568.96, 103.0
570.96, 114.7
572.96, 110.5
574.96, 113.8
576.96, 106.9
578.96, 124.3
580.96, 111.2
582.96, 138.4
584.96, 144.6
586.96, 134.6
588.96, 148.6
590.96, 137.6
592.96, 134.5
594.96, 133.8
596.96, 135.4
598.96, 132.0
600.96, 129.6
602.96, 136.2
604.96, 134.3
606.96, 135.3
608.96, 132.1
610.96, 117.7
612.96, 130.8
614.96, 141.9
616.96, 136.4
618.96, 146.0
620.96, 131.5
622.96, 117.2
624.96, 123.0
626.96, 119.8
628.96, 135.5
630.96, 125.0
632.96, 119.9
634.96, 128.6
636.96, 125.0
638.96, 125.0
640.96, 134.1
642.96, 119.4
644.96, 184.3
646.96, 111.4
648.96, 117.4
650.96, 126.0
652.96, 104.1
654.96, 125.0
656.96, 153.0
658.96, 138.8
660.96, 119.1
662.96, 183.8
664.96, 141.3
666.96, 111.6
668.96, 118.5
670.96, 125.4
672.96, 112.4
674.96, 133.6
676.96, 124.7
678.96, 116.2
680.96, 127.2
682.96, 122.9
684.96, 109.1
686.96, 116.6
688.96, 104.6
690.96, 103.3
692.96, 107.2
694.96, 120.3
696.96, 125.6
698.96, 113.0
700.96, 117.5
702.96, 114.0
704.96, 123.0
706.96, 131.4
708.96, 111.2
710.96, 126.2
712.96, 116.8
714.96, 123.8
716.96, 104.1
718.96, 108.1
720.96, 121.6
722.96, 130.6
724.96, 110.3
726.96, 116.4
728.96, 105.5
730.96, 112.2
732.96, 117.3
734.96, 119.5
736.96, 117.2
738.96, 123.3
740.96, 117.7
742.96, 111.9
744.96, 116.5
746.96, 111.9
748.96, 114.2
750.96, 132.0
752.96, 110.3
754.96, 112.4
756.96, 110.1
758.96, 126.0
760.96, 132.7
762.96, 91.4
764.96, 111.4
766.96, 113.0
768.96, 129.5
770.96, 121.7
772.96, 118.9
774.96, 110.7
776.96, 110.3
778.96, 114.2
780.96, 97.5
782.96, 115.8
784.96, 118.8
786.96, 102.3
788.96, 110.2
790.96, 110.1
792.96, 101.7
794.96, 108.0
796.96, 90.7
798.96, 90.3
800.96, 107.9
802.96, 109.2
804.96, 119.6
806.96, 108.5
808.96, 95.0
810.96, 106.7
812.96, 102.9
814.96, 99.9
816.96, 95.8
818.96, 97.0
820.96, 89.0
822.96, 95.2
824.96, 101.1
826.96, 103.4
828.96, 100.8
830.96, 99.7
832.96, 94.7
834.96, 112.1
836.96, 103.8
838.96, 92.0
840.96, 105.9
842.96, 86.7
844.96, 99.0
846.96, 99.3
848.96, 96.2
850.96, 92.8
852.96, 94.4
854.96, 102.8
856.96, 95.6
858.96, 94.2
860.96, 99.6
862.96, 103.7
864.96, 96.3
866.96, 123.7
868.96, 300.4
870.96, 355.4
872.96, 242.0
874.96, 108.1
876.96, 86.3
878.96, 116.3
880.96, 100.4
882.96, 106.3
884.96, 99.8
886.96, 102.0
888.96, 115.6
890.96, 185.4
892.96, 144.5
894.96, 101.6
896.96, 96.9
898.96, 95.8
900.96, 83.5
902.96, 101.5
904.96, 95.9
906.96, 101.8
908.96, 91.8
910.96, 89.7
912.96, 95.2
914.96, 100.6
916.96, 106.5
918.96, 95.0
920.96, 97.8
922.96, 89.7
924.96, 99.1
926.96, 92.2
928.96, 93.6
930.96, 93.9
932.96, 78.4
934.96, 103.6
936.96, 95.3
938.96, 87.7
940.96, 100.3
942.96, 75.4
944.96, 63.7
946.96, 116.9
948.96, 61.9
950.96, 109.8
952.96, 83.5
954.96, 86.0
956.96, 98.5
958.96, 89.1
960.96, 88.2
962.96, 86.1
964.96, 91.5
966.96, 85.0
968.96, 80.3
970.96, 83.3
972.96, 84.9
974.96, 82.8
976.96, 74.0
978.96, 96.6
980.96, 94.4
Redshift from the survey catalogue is 0.33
